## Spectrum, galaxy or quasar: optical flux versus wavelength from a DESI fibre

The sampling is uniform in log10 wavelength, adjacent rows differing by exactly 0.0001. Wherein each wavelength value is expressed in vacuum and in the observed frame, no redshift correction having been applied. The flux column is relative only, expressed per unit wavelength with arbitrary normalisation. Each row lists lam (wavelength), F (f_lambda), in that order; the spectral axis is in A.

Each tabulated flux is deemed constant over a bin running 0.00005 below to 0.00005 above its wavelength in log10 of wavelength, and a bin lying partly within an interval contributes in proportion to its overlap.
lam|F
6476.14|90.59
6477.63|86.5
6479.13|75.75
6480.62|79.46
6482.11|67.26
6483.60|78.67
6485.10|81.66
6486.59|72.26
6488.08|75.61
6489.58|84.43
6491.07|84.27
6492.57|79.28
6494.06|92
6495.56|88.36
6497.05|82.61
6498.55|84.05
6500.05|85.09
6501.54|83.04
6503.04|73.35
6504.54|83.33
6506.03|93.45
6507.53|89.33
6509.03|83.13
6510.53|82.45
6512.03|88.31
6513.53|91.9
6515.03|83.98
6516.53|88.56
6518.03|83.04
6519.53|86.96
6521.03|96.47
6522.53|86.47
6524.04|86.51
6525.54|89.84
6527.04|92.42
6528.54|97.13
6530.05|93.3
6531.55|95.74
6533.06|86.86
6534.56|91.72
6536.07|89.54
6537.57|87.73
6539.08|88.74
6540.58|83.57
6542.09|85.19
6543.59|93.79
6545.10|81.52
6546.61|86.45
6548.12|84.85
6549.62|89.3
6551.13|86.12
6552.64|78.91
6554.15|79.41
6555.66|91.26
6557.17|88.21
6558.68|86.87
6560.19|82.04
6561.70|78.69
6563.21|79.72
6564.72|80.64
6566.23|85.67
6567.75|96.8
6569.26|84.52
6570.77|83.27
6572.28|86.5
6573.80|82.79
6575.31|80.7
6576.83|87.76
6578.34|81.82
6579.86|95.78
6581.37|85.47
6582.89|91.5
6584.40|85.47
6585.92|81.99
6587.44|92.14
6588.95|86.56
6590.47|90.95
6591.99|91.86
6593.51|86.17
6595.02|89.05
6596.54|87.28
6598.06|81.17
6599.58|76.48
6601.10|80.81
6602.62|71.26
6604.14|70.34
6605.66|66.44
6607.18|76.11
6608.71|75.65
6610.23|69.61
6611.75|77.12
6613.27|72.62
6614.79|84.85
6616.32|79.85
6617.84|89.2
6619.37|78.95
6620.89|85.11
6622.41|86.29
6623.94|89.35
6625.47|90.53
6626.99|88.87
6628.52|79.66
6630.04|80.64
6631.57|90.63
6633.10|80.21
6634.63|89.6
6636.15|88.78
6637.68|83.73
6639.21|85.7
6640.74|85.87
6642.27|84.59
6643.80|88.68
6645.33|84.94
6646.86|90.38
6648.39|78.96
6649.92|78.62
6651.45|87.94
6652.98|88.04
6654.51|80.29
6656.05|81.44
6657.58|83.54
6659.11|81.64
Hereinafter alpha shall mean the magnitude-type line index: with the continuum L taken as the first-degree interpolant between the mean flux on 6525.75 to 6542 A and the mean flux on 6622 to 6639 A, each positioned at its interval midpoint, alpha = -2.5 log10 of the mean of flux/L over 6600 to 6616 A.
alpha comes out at 0.17 mag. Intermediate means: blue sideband 90.4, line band 74.7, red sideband 86.2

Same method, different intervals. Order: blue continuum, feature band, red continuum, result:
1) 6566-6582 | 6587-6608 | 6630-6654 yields 0.057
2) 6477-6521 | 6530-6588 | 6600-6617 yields -0.101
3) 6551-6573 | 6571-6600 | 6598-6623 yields -0.068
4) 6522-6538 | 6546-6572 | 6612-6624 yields 0.040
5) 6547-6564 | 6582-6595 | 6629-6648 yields -0.044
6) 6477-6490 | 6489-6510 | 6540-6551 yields -0.063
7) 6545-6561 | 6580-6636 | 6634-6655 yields 0.030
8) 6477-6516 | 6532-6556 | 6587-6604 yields -0.040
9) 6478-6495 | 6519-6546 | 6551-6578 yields -0.093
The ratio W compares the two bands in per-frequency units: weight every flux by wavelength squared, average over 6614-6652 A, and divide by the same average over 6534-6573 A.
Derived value 1.0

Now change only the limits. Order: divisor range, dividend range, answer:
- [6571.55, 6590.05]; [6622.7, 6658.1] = 1.00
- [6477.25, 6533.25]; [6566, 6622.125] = 1.00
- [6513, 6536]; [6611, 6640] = 0.97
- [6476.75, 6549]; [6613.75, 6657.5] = 1.03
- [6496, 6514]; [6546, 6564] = 1.01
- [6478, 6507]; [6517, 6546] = 1.11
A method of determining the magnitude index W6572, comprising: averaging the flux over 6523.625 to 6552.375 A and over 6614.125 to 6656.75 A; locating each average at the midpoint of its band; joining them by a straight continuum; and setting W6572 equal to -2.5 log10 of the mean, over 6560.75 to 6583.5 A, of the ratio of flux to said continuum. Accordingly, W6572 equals 0.03 mag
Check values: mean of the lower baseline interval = 88.8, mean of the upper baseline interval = 85.1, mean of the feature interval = 85.4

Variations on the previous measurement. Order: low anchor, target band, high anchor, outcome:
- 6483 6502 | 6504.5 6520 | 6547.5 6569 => -0.05 mag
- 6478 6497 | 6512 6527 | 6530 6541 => -0.02 mag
